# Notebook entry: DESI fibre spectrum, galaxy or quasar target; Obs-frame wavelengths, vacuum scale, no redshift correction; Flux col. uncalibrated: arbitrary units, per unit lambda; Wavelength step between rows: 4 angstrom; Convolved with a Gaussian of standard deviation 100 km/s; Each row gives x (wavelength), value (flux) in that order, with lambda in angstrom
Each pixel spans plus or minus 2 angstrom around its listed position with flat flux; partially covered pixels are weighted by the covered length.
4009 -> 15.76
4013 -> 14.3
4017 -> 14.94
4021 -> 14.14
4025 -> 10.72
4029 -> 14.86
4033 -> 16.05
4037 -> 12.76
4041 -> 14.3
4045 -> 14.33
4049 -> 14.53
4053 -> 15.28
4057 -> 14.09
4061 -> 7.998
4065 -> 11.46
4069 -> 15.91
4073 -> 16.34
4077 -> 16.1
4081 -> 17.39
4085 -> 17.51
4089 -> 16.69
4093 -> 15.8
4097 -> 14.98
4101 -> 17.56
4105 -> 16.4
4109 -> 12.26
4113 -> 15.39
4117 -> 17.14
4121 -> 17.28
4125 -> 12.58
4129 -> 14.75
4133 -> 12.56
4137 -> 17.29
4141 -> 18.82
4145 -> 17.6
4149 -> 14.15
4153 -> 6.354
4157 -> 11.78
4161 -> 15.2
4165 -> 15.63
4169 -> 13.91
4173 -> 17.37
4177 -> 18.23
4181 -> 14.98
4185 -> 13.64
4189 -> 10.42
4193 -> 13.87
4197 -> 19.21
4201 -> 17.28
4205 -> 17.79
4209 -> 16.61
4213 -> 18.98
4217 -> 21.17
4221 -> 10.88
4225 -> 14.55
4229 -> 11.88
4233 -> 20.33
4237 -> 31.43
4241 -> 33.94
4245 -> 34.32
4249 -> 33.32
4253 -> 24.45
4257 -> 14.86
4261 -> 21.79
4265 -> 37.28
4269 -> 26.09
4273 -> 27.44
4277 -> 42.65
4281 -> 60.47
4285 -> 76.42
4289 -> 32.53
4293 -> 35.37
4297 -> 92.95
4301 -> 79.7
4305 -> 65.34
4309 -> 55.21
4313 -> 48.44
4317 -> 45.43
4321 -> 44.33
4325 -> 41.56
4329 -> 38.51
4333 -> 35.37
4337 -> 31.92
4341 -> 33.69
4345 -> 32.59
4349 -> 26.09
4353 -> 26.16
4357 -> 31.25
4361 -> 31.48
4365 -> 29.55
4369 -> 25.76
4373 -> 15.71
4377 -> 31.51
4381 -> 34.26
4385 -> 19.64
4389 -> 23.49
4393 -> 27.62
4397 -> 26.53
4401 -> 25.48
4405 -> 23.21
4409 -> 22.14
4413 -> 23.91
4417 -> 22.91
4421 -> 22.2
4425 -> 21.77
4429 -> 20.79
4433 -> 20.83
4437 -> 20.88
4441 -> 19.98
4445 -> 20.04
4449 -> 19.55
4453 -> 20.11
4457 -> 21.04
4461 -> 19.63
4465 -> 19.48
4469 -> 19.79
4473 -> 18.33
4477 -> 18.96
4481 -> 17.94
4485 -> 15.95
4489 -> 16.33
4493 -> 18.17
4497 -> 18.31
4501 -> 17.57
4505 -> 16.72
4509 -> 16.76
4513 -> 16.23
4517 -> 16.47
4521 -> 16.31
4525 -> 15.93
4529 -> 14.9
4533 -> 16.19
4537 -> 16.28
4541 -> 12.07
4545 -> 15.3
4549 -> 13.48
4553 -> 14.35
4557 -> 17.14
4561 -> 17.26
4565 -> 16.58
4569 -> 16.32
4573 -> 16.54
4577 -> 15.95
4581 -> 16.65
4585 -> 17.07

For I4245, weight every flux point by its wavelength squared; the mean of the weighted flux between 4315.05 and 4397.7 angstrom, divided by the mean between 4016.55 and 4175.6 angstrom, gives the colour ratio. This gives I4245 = 2.38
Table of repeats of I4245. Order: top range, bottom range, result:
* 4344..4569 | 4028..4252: 1.43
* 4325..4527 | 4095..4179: 1.74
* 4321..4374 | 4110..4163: 2.38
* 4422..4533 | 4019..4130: 1.50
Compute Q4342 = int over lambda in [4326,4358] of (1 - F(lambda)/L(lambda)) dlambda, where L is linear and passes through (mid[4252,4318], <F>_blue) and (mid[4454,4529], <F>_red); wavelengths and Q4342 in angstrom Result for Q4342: 5.3 angstrom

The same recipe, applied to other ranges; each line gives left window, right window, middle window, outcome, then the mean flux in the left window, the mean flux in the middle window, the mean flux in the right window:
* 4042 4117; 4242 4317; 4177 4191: 7.7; 15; 13.8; 44.8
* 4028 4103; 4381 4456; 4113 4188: 8.3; 14.9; 14.9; 22.6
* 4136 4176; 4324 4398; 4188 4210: 2.3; 14.8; 16.1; 29.5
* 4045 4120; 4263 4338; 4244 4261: 6.3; 15.2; 25.7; 48.5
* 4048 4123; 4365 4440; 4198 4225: 2.4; 15.3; 17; 23.9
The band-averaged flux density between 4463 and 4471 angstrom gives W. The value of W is 19.6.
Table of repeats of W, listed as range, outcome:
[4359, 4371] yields 28.9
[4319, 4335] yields 39.9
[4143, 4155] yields 12.7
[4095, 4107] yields 16.3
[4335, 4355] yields 30.1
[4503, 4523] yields 16.5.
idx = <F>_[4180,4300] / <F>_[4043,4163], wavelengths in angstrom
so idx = 1.94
